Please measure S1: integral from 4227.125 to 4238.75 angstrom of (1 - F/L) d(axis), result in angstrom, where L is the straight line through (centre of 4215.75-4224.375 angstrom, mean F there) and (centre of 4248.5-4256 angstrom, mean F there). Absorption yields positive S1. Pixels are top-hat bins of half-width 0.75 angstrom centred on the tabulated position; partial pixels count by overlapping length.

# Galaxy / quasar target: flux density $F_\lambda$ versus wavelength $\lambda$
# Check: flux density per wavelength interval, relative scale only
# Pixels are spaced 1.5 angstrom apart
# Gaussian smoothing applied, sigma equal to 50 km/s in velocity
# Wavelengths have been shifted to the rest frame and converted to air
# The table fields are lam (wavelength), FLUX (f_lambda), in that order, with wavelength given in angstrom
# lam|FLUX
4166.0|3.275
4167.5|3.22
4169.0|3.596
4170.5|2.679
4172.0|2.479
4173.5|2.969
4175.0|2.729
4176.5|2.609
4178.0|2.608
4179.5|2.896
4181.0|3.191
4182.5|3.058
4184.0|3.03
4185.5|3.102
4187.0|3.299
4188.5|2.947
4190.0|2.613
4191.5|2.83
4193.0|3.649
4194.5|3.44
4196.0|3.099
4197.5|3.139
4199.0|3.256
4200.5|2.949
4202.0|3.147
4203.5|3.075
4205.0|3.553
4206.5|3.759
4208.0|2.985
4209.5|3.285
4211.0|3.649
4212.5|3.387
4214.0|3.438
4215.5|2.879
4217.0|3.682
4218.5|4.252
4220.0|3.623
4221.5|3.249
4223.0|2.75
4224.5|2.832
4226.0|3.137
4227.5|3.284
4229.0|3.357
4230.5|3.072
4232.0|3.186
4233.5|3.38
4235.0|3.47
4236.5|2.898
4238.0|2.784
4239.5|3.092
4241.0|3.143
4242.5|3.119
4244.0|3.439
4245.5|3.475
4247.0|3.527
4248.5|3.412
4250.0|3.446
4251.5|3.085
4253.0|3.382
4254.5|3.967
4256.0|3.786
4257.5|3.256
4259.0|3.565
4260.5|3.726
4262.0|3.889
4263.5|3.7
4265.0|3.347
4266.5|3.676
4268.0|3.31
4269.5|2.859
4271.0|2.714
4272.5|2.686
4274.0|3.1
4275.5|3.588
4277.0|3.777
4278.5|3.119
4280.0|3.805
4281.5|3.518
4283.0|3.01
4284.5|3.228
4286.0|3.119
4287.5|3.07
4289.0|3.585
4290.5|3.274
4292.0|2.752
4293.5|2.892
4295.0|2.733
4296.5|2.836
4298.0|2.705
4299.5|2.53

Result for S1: 0.9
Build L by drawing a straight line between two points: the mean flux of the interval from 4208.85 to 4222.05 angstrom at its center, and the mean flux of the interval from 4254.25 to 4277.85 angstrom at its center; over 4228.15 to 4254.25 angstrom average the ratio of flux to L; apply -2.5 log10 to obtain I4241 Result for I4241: 0.06 mag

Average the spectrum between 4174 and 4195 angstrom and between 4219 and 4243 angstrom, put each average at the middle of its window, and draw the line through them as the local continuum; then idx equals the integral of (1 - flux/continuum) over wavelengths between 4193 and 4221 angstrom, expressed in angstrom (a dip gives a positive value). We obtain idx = -2.7 angstrom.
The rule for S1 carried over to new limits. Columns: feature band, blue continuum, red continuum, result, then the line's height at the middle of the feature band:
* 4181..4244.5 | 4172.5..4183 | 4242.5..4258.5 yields -1.6 angstrom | 3.15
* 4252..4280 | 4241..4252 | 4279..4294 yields -1.1 angstrom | 3.29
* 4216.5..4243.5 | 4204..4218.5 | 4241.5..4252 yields 1.3 angstrom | 3.4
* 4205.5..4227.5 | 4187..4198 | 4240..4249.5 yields -0.9 angstrom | 3.22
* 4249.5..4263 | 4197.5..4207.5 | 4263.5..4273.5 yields -1.7 angstrom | 3.17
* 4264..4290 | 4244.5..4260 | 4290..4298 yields -1.3 angstrom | 3.12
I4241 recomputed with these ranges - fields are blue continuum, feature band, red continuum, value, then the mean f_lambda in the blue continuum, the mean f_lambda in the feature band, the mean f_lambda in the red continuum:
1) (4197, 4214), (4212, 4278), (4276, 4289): 0.00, 3.3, 3.33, 3.35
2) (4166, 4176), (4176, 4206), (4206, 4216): 0.02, 2.96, 3.08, 3.34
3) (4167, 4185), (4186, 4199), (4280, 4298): -0.07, 2.92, 3.13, 3.11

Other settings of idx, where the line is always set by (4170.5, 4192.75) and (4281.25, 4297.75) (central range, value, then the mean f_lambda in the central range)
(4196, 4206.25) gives -1.0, 3.21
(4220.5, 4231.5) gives -0.5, 3.11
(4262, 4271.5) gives -0.9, 3.33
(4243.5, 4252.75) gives -1.2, 3.4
